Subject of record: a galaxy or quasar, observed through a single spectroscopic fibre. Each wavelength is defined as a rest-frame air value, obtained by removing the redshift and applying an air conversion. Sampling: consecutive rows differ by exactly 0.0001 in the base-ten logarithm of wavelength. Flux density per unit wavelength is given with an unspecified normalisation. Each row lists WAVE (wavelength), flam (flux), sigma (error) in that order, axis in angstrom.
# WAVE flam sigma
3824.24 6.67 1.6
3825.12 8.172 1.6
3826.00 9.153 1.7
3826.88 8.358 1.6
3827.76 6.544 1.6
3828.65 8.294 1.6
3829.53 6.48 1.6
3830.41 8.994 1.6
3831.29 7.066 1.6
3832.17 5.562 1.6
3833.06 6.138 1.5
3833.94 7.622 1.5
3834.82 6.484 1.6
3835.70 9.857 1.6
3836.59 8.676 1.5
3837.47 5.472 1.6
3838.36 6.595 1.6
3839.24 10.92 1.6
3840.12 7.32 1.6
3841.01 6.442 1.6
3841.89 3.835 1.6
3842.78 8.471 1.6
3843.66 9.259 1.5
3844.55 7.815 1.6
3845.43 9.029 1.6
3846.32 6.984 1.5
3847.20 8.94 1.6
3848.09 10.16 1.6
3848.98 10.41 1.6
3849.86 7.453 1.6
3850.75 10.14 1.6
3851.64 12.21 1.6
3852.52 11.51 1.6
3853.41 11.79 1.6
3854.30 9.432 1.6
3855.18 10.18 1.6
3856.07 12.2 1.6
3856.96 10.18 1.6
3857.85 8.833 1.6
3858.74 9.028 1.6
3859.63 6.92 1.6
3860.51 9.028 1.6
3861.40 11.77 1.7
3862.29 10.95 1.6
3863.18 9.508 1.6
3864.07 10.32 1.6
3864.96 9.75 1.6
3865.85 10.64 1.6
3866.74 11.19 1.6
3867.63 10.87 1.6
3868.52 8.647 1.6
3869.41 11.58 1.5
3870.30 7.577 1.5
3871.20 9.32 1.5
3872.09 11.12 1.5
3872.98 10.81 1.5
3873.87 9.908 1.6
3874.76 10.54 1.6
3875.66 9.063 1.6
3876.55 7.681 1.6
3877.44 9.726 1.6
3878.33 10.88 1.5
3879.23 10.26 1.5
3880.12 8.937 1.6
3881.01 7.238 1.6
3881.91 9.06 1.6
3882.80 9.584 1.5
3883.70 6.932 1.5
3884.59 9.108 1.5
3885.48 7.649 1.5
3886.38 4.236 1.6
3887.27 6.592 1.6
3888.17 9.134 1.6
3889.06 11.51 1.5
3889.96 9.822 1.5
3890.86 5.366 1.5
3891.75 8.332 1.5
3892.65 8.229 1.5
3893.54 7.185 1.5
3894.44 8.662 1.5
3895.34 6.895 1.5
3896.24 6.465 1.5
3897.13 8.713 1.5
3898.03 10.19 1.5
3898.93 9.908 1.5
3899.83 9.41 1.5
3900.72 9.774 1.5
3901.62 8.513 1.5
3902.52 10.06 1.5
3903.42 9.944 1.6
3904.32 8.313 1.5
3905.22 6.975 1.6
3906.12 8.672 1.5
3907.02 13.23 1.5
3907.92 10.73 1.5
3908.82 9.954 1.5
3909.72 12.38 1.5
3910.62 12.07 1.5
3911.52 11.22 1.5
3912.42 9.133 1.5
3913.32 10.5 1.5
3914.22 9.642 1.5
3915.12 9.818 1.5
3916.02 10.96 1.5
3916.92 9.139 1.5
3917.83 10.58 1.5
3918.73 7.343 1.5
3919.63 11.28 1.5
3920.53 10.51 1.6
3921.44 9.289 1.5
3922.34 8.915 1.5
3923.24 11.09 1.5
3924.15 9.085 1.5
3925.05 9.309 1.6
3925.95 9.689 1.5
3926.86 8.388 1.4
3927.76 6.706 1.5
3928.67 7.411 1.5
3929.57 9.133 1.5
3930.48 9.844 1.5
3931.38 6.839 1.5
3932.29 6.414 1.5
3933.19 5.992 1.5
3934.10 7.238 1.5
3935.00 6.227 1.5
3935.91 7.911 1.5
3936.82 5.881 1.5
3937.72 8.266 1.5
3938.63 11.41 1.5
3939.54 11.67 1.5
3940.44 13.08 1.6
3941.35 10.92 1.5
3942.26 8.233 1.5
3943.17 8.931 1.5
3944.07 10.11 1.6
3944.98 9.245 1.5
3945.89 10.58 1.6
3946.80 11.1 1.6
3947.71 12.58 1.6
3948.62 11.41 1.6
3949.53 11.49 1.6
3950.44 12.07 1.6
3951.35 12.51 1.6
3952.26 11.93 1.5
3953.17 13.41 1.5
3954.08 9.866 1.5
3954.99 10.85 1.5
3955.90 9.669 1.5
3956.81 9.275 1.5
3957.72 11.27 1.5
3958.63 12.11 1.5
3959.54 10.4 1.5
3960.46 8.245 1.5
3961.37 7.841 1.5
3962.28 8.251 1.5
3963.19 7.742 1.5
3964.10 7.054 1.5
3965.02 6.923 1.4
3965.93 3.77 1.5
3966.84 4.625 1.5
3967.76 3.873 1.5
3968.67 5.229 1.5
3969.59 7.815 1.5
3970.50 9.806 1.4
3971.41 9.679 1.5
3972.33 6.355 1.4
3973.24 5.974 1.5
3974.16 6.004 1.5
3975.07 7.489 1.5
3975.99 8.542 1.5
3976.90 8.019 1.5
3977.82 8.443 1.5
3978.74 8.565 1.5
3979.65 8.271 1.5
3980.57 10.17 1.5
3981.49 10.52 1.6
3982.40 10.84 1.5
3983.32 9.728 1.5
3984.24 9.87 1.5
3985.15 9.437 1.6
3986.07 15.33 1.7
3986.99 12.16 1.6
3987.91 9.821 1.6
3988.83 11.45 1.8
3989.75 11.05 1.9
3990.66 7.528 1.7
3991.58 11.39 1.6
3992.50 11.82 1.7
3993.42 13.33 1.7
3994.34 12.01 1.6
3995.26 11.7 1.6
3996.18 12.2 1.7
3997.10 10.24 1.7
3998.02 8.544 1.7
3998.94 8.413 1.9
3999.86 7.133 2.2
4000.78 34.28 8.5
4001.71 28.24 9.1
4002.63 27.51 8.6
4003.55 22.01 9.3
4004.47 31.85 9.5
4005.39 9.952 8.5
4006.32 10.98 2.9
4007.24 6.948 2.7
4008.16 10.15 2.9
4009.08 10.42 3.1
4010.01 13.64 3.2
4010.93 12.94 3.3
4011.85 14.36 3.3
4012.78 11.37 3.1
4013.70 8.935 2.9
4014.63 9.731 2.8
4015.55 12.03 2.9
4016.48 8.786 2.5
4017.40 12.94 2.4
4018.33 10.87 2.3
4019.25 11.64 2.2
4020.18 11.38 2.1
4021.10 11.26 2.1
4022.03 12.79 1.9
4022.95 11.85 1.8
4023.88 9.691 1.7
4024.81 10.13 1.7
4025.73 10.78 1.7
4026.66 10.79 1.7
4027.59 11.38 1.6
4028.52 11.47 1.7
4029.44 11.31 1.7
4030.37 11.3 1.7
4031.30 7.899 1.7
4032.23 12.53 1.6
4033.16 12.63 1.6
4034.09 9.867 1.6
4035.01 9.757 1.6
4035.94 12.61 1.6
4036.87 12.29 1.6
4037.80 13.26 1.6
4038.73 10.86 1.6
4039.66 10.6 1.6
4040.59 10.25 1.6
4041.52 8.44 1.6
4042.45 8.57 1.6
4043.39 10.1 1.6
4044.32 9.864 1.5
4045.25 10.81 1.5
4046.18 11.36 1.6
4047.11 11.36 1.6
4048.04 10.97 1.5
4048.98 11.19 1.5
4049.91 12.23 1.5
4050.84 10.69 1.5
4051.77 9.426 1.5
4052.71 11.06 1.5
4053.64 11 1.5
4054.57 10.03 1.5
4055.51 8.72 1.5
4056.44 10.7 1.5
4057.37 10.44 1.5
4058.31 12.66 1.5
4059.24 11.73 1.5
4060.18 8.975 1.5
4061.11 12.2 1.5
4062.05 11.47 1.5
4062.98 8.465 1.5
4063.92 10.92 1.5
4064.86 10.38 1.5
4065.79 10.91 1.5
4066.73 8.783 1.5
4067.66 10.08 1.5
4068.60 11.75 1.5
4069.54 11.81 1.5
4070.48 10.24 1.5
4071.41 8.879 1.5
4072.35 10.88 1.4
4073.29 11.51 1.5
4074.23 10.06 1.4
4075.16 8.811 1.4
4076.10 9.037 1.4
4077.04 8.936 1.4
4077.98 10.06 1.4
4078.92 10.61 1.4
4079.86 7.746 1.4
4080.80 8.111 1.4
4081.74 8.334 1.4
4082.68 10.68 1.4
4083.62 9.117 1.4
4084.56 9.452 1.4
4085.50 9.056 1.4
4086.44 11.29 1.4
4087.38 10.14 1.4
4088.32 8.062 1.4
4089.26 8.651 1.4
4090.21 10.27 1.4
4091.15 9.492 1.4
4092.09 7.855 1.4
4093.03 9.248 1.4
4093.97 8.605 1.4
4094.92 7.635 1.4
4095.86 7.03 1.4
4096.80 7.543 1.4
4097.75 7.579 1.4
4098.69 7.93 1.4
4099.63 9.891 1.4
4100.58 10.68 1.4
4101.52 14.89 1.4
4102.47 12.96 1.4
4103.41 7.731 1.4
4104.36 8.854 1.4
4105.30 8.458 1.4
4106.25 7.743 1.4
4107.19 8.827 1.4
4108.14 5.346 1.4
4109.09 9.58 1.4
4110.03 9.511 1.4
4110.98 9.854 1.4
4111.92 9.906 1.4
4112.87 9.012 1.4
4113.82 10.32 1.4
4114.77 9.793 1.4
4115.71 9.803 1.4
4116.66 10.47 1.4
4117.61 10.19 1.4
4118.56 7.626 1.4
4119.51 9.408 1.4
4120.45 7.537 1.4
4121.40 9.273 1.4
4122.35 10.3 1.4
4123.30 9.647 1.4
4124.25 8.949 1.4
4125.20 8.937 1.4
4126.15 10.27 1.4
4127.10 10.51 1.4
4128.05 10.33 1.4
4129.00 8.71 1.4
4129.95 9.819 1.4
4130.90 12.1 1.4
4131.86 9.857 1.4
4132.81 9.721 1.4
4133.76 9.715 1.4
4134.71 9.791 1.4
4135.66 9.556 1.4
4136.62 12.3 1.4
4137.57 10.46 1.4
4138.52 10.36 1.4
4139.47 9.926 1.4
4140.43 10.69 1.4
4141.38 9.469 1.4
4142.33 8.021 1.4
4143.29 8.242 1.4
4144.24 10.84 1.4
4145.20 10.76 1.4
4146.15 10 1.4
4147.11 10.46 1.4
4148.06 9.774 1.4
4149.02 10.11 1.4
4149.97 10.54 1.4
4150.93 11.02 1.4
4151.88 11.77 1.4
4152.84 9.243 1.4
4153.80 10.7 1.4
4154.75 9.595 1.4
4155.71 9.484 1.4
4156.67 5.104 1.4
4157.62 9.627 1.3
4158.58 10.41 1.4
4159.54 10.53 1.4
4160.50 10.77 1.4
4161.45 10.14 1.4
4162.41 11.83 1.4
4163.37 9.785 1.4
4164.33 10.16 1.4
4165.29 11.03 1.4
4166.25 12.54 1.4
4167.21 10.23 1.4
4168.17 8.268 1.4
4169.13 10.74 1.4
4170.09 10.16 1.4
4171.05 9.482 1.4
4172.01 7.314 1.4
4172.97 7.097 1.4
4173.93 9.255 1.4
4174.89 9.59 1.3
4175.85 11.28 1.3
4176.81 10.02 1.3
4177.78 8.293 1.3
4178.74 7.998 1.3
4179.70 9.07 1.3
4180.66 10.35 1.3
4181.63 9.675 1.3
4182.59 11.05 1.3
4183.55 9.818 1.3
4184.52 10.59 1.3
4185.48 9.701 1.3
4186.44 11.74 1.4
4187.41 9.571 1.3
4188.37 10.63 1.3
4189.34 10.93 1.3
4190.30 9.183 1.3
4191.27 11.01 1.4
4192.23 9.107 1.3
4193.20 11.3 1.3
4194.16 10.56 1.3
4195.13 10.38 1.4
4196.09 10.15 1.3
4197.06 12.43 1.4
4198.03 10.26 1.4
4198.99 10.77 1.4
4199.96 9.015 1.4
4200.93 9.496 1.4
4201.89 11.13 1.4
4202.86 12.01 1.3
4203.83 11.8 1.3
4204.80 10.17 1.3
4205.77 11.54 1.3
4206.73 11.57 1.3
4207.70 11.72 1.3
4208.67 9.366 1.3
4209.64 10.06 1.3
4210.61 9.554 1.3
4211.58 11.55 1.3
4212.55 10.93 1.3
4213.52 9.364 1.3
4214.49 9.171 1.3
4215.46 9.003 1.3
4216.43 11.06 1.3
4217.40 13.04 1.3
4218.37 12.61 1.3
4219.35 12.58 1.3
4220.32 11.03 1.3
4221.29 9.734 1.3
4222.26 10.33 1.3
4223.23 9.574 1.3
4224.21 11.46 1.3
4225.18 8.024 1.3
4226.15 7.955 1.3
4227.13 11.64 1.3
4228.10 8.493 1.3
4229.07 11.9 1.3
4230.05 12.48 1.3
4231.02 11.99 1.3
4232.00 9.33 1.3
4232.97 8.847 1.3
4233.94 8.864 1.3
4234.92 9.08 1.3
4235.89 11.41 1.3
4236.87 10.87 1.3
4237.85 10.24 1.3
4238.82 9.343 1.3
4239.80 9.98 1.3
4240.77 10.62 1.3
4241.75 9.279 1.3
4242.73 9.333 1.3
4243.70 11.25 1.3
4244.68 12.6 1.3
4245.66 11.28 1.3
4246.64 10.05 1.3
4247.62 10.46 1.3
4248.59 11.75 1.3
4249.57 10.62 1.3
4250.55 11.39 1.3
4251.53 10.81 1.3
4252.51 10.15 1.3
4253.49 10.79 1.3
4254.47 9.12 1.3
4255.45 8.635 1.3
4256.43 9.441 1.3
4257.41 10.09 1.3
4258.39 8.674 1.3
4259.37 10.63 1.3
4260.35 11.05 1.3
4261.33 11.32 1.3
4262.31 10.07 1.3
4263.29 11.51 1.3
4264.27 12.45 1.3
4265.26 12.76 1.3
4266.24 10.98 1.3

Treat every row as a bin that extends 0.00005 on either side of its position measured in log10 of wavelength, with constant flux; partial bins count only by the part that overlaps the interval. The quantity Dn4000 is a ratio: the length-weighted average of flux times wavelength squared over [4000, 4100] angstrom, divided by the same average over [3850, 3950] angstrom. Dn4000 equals 1.27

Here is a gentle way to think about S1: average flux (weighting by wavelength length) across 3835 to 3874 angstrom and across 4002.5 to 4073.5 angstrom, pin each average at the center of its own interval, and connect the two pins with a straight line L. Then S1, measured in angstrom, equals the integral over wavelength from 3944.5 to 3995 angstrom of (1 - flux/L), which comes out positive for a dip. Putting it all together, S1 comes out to 5.1 angstrom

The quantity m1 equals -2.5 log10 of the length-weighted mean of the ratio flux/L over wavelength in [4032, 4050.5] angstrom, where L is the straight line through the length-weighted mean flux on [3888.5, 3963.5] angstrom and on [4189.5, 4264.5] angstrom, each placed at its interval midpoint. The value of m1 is -0.110 mag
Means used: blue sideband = 9.54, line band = 11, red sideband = 10.5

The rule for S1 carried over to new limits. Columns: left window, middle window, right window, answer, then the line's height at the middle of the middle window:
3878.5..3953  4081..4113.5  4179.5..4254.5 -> 2.8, 10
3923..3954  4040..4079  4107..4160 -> -2.9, 9.67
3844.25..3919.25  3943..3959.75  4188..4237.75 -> -2.4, 9.67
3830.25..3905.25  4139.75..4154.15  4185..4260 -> 0.0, 10.1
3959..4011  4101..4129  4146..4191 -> 2.0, 10.2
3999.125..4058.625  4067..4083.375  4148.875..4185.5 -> 2.3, 11.4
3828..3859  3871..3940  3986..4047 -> 5.7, 9.87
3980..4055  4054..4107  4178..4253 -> 8.1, 11.5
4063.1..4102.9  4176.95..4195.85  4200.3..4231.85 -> 0.7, 10.4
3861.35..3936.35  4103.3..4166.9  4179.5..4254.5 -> 2.4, 10.1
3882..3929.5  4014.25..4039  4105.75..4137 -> -4.9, 9.35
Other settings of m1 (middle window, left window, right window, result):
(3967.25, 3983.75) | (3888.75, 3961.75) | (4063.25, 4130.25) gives 0.18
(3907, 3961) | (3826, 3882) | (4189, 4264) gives -0.06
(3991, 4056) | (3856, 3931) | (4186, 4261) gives -0.23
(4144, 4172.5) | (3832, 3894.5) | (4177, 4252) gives 0.01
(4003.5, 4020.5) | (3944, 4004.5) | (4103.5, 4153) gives -0.18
